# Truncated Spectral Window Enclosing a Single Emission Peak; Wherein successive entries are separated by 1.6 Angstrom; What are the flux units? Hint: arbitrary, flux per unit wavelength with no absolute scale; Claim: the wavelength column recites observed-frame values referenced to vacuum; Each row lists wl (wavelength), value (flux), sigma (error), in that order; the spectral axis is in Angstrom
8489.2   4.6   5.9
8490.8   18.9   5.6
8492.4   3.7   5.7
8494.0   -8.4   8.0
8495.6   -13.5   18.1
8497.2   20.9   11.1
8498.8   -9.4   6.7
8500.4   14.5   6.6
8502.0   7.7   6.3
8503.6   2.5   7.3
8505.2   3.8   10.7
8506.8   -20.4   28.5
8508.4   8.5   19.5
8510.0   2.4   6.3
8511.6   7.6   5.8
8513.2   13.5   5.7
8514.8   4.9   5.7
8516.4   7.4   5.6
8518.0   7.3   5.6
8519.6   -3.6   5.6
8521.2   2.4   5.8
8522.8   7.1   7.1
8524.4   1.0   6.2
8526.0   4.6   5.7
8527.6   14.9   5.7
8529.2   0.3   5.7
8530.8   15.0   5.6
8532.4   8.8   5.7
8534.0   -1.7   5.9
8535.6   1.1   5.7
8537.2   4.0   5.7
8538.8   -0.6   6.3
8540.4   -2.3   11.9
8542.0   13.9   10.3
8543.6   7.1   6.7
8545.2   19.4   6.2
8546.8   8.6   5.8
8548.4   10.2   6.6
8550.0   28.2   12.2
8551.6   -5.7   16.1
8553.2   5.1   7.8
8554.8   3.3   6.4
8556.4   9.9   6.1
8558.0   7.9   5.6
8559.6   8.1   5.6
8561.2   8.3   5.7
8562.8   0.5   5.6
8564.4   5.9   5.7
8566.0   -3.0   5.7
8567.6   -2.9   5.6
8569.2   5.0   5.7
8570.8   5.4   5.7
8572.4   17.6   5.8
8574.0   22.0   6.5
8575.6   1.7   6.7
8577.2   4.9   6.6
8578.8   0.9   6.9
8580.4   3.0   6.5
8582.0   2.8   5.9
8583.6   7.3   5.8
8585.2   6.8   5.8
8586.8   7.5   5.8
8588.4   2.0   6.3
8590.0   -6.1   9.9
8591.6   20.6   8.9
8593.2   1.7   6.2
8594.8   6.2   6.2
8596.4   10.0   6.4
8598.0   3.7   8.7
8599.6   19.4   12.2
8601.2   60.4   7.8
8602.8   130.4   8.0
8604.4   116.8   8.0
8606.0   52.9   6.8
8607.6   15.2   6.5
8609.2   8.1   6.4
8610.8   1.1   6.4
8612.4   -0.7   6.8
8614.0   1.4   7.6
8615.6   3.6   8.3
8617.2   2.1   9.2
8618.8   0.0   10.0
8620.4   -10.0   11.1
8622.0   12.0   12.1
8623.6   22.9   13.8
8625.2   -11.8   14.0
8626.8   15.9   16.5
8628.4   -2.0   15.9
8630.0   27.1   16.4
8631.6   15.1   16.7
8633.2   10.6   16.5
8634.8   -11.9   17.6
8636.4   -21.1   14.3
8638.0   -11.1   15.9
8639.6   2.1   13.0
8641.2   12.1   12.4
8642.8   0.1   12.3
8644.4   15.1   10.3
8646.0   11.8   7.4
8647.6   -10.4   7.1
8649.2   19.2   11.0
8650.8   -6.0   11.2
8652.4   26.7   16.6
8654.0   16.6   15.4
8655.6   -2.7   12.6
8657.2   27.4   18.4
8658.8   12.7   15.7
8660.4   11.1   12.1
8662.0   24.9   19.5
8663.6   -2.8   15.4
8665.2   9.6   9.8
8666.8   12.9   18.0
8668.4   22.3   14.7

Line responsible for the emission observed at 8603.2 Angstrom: H-beta 4861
